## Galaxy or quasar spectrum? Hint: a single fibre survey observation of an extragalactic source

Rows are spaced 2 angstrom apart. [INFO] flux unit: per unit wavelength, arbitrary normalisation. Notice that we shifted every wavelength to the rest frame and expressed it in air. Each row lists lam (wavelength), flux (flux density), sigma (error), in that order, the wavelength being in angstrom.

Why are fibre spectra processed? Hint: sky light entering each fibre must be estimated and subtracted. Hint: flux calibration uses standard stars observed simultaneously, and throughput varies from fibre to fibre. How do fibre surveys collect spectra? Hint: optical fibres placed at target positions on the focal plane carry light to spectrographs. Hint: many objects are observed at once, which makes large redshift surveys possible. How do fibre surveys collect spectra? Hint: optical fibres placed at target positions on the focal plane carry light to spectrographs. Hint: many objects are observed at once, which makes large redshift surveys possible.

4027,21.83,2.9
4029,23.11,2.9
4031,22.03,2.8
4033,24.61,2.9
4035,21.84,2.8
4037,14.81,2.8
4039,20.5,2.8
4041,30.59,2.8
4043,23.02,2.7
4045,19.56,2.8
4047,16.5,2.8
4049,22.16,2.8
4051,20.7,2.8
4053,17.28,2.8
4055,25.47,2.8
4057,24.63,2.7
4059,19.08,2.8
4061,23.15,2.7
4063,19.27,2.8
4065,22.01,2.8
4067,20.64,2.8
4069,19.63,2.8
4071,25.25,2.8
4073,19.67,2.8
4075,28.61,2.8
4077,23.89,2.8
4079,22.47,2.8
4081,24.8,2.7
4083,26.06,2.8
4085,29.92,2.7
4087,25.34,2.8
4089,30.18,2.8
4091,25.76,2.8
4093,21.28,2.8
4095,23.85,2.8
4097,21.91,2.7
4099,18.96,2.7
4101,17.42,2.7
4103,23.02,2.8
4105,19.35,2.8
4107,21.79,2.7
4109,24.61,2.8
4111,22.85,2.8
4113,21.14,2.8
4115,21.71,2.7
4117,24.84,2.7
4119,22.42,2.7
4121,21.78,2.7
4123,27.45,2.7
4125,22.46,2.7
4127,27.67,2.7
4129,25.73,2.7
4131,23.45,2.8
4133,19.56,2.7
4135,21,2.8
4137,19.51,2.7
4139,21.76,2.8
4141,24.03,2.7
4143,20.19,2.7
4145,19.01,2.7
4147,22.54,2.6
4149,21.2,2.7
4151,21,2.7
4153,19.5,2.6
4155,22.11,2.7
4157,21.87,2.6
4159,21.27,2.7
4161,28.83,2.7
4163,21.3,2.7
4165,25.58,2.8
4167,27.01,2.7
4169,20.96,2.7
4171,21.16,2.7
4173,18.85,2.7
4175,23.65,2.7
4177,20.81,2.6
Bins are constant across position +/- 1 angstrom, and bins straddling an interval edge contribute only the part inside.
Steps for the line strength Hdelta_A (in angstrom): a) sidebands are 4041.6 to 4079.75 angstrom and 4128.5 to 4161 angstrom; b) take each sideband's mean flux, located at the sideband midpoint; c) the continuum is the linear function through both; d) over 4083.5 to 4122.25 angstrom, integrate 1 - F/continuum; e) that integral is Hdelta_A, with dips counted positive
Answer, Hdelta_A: -2.5 angstrom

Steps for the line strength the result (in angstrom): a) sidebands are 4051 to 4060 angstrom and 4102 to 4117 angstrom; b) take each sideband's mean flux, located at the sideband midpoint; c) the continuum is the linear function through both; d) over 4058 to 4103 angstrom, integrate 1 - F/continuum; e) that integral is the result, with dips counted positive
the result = -2.6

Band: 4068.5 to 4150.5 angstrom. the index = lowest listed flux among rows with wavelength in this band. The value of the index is 17.42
